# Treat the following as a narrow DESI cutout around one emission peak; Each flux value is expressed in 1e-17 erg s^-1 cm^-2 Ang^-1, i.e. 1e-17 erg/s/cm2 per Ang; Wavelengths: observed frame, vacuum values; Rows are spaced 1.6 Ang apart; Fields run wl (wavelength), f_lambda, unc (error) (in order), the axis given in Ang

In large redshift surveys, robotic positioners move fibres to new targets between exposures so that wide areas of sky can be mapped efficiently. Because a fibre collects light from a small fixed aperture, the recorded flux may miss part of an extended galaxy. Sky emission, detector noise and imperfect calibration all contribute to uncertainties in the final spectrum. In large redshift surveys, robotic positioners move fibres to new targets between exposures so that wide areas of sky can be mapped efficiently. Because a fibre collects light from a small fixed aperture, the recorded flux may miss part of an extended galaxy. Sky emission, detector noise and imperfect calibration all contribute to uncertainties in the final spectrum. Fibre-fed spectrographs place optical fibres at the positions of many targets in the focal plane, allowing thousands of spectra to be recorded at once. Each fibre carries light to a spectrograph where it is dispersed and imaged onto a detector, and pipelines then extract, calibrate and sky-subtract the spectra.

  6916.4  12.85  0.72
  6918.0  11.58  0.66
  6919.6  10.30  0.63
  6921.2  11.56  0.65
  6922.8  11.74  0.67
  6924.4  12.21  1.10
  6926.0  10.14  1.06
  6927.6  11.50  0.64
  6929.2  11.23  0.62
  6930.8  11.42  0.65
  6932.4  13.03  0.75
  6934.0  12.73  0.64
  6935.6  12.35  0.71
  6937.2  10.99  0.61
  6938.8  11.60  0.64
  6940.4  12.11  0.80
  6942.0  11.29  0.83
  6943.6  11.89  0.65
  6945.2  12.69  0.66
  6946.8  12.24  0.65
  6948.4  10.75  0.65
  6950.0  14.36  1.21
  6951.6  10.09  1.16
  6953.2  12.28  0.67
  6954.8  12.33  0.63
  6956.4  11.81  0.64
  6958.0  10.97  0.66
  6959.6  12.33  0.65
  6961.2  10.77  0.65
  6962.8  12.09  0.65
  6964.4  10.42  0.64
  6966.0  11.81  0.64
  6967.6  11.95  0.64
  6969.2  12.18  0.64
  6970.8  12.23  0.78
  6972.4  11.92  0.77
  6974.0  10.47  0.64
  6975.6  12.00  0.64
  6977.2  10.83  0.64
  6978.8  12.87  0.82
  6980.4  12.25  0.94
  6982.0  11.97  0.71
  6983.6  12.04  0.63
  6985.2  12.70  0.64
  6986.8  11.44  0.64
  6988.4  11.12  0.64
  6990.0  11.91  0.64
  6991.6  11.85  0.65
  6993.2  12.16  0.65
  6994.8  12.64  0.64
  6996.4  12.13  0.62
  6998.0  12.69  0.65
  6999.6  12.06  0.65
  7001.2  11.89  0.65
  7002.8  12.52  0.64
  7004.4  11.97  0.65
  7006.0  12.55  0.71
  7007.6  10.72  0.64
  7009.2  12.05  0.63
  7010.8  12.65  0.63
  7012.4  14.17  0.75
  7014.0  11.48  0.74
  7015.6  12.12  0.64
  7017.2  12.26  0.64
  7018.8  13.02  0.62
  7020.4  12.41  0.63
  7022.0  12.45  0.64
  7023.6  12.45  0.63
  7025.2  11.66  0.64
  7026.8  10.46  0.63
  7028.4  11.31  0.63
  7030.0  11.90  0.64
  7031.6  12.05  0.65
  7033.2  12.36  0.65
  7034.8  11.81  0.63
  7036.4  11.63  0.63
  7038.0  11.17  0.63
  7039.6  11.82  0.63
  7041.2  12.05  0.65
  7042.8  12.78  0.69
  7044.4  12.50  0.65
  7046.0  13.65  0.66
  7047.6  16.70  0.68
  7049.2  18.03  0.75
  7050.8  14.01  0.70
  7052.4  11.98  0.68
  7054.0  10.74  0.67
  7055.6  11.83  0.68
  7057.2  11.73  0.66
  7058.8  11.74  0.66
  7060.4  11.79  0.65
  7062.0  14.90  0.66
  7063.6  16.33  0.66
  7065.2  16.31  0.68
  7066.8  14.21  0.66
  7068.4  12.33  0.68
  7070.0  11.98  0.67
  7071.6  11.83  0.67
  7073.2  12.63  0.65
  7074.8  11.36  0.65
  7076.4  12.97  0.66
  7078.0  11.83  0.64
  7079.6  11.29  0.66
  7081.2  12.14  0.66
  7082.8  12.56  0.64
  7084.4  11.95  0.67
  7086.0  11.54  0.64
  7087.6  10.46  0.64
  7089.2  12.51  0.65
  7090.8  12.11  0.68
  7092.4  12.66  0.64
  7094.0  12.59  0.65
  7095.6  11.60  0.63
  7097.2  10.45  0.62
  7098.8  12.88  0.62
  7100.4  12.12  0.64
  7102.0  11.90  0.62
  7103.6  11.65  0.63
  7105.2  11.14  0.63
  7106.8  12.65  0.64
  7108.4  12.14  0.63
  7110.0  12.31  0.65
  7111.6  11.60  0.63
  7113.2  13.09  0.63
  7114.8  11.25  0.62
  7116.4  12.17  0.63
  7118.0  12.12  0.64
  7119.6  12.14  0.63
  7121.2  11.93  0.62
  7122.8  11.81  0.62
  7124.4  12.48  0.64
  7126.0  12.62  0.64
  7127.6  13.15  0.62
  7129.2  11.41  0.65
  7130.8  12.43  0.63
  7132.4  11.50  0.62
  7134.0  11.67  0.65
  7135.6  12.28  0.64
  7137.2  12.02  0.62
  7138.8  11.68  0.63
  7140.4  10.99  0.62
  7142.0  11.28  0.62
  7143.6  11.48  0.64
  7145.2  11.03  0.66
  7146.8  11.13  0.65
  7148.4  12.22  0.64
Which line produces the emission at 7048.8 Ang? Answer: [S II] 6716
